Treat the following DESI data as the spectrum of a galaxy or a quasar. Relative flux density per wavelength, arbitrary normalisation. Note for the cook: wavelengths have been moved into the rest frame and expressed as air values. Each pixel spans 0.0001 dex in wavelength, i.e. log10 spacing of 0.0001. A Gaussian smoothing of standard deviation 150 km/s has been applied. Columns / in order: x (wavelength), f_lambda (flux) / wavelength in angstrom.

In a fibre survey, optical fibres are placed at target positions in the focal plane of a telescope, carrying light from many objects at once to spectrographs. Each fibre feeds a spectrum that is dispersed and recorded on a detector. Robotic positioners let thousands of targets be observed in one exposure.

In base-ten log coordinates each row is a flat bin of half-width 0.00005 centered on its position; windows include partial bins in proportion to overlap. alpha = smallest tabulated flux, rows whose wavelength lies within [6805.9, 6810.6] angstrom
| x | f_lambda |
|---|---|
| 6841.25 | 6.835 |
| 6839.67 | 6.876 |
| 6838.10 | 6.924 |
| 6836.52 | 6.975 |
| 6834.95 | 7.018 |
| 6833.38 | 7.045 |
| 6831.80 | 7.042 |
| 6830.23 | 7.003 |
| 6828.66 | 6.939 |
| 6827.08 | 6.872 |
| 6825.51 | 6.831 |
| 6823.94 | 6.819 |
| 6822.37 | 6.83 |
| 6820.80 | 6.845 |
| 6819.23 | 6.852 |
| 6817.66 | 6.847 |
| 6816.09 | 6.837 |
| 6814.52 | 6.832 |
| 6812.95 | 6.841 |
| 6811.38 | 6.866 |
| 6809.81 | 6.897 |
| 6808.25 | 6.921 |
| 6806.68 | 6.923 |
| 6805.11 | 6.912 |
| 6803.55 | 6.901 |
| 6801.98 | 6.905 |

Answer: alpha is 6.897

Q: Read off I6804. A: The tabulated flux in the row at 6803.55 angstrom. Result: 6.901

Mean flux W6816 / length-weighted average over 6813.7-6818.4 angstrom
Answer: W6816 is 6.84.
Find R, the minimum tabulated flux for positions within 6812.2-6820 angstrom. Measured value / 6.832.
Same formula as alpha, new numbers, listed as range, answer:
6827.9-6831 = 6.939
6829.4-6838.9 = 6.924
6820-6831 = 6.819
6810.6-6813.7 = 6.841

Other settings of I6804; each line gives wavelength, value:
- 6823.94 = 6.819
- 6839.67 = 6.876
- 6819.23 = 6.852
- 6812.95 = 6.841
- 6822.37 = 6.83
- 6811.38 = 6.866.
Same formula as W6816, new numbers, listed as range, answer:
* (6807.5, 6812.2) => 6.9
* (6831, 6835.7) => 7.03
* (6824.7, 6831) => 6.91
